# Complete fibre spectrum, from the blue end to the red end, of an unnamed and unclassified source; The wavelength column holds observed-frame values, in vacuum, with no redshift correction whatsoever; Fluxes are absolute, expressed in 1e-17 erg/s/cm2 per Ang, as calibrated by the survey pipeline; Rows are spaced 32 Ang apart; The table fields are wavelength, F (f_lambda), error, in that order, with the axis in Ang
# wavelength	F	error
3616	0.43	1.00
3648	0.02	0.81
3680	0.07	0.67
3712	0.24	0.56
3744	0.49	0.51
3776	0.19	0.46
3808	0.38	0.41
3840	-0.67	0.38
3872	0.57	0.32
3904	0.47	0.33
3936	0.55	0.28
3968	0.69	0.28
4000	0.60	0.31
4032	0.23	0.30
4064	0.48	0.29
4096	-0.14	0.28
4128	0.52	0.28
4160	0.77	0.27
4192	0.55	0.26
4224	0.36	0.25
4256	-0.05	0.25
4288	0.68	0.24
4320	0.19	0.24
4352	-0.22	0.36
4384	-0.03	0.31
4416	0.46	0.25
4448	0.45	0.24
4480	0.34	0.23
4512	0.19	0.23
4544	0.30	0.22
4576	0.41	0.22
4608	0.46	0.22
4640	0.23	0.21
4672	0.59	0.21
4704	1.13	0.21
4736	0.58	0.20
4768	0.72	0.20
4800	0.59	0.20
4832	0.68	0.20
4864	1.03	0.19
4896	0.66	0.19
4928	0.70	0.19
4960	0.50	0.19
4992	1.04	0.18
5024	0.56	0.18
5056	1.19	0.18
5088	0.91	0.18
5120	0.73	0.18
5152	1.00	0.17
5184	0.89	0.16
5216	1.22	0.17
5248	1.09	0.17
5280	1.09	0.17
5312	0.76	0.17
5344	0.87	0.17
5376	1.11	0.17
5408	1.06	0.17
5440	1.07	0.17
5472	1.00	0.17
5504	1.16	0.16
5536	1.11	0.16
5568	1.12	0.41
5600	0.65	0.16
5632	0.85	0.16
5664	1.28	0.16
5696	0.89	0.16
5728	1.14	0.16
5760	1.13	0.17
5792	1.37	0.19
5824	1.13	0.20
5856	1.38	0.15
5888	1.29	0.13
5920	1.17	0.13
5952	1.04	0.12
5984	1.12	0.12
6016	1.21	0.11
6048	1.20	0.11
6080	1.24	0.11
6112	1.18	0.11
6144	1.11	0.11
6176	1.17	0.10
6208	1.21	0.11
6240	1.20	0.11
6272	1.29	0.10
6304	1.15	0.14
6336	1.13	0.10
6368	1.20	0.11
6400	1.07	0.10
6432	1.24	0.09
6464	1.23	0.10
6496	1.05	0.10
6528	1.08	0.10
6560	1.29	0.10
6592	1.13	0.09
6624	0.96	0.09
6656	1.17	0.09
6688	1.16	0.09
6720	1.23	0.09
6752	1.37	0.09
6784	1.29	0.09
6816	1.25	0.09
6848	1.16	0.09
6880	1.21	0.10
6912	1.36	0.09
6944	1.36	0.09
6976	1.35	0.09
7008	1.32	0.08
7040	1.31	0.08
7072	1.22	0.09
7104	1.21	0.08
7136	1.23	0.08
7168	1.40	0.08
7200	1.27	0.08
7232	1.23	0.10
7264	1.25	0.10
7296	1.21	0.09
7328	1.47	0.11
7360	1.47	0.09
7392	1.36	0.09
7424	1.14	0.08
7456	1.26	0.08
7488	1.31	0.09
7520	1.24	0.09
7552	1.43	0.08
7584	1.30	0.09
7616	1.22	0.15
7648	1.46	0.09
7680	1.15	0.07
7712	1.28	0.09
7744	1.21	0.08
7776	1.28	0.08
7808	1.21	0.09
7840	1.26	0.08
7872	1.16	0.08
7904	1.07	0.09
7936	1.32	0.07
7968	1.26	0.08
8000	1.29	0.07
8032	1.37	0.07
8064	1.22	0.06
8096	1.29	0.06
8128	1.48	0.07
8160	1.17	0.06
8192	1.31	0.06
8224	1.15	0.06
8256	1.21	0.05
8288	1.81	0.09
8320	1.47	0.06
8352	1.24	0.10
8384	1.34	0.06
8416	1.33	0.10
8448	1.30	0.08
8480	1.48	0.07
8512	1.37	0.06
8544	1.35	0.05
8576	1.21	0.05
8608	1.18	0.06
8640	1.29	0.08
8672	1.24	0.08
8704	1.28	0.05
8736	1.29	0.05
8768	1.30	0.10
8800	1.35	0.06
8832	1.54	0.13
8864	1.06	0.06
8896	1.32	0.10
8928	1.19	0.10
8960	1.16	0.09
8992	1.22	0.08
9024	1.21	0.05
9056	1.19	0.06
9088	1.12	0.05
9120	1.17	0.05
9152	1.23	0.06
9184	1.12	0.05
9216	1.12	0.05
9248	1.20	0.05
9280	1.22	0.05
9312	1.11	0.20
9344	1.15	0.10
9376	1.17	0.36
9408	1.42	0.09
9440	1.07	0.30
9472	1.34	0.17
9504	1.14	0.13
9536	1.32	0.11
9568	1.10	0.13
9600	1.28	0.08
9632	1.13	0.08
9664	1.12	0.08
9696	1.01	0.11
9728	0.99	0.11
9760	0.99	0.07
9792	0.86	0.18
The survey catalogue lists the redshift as 0.264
